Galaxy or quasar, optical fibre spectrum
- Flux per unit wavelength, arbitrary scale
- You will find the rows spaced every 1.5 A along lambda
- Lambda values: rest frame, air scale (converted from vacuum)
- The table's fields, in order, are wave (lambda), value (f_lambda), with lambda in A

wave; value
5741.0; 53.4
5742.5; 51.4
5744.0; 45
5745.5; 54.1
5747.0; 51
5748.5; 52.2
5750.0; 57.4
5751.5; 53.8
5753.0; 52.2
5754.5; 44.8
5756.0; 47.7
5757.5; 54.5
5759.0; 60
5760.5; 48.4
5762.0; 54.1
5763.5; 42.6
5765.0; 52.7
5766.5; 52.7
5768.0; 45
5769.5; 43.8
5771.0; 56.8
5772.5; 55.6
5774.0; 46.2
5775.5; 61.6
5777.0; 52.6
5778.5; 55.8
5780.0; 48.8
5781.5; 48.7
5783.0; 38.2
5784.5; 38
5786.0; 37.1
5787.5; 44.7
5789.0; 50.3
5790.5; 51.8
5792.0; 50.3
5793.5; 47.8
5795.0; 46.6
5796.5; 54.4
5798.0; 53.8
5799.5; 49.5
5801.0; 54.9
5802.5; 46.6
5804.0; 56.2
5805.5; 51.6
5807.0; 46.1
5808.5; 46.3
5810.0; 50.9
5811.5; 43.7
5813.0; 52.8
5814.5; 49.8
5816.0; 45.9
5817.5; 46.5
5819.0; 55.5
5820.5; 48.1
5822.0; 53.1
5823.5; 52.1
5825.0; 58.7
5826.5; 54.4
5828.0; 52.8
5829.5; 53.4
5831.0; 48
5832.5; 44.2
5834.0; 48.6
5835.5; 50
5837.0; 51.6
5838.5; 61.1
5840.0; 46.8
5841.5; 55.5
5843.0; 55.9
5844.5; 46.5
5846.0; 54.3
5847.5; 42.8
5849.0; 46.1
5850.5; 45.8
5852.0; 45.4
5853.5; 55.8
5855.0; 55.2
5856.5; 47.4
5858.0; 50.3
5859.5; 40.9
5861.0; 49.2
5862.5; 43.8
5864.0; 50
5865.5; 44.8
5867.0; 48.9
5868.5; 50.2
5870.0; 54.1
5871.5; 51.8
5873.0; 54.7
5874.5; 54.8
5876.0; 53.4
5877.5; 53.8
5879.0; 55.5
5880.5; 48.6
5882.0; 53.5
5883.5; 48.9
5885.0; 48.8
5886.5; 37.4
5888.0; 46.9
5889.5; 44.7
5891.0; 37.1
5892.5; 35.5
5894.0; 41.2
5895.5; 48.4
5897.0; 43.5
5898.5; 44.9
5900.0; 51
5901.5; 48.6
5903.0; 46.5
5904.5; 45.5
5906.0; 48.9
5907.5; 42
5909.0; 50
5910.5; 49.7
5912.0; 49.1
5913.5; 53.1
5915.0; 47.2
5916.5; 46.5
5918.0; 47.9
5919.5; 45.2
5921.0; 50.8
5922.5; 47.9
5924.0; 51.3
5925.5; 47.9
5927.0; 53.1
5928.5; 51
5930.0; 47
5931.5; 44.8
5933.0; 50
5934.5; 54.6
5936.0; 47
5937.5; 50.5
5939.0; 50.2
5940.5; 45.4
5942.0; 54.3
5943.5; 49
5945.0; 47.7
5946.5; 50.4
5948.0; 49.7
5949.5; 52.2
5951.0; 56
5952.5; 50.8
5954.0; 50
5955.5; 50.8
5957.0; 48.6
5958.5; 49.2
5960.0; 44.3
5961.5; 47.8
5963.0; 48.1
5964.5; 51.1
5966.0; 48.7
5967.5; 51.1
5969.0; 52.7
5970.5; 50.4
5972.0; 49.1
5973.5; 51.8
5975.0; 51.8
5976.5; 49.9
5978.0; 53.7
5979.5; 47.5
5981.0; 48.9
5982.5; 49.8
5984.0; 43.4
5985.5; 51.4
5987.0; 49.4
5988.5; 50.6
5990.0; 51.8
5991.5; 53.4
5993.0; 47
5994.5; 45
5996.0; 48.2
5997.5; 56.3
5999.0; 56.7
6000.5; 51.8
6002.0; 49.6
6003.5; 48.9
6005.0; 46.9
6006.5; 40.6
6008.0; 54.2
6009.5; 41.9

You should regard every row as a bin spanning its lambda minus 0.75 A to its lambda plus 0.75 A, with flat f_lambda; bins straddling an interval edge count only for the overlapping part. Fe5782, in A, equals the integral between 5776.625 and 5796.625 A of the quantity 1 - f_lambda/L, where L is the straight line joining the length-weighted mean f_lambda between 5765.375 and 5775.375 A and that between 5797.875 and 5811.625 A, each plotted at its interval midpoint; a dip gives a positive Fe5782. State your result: 1.3 A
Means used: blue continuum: 50.8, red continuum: 50.1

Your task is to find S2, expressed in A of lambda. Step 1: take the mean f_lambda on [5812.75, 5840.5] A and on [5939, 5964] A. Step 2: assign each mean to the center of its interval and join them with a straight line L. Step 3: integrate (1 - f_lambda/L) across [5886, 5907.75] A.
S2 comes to 2.6 A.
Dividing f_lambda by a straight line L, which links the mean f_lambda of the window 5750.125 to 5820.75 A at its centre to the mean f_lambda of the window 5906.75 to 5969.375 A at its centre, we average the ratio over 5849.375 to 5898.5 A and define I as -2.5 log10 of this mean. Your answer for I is 0.03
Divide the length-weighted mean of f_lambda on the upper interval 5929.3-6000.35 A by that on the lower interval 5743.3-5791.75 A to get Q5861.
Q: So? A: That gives 1.00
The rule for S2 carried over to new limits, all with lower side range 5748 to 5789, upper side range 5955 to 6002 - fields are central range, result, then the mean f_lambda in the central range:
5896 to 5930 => 1.2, 48.2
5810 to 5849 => -0.7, 50.8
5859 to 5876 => 0.1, 49.7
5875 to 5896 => 1.3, 46.8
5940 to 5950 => 0.0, 49.9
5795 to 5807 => -0.4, 51.7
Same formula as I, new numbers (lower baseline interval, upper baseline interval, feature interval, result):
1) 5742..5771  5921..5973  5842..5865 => 0.04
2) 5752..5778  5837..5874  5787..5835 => 0.01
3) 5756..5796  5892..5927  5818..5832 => -0.09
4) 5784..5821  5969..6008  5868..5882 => -0.08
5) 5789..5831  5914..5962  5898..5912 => 0.05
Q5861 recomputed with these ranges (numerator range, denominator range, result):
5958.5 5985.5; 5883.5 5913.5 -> 1.09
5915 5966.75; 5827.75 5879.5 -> 0.98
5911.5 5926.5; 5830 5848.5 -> 0.97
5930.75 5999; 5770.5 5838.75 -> 1.00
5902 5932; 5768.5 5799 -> 0.98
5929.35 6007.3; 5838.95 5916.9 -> 1.03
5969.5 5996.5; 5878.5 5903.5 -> 1.08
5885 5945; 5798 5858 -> 0.94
